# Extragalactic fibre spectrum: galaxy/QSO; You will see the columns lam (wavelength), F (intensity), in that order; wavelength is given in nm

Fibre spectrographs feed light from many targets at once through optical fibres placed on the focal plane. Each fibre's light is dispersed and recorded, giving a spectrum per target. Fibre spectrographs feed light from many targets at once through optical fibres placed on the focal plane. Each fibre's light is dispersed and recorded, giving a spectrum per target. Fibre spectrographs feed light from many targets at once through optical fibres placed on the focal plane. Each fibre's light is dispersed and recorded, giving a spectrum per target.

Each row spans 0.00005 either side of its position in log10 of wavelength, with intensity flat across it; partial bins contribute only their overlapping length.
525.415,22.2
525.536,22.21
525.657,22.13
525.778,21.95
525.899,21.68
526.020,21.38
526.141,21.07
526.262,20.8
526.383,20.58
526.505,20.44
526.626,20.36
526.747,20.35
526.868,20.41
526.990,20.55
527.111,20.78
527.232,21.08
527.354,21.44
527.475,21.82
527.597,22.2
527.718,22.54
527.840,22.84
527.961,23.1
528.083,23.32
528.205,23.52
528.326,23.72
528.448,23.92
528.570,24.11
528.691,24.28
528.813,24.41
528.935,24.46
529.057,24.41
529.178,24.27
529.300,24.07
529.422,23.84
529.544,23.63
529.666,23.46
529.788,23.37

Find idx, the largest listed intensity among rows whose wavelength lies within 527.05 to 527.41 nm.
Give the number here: 21.44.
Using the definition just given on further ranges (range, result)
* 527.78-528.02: 23.1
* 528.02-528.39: 23.72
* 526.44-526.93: 20.44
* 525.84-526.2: 21.68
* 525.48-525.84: 22.21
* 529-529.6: 24.41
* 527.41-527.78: 22.54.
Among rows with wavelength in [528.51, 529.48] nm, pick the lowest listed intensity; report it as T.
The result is 23.84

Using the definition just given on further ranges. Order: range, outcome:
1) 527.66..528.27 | 22.54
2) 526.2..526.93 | 20.35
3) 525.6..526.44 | 20.58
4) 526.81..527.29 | 20.41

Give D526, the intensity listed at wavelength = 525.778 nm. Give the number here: 21.95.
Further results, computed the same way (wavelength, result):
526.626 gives 20.36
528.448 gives 23.92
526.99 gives 20.55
